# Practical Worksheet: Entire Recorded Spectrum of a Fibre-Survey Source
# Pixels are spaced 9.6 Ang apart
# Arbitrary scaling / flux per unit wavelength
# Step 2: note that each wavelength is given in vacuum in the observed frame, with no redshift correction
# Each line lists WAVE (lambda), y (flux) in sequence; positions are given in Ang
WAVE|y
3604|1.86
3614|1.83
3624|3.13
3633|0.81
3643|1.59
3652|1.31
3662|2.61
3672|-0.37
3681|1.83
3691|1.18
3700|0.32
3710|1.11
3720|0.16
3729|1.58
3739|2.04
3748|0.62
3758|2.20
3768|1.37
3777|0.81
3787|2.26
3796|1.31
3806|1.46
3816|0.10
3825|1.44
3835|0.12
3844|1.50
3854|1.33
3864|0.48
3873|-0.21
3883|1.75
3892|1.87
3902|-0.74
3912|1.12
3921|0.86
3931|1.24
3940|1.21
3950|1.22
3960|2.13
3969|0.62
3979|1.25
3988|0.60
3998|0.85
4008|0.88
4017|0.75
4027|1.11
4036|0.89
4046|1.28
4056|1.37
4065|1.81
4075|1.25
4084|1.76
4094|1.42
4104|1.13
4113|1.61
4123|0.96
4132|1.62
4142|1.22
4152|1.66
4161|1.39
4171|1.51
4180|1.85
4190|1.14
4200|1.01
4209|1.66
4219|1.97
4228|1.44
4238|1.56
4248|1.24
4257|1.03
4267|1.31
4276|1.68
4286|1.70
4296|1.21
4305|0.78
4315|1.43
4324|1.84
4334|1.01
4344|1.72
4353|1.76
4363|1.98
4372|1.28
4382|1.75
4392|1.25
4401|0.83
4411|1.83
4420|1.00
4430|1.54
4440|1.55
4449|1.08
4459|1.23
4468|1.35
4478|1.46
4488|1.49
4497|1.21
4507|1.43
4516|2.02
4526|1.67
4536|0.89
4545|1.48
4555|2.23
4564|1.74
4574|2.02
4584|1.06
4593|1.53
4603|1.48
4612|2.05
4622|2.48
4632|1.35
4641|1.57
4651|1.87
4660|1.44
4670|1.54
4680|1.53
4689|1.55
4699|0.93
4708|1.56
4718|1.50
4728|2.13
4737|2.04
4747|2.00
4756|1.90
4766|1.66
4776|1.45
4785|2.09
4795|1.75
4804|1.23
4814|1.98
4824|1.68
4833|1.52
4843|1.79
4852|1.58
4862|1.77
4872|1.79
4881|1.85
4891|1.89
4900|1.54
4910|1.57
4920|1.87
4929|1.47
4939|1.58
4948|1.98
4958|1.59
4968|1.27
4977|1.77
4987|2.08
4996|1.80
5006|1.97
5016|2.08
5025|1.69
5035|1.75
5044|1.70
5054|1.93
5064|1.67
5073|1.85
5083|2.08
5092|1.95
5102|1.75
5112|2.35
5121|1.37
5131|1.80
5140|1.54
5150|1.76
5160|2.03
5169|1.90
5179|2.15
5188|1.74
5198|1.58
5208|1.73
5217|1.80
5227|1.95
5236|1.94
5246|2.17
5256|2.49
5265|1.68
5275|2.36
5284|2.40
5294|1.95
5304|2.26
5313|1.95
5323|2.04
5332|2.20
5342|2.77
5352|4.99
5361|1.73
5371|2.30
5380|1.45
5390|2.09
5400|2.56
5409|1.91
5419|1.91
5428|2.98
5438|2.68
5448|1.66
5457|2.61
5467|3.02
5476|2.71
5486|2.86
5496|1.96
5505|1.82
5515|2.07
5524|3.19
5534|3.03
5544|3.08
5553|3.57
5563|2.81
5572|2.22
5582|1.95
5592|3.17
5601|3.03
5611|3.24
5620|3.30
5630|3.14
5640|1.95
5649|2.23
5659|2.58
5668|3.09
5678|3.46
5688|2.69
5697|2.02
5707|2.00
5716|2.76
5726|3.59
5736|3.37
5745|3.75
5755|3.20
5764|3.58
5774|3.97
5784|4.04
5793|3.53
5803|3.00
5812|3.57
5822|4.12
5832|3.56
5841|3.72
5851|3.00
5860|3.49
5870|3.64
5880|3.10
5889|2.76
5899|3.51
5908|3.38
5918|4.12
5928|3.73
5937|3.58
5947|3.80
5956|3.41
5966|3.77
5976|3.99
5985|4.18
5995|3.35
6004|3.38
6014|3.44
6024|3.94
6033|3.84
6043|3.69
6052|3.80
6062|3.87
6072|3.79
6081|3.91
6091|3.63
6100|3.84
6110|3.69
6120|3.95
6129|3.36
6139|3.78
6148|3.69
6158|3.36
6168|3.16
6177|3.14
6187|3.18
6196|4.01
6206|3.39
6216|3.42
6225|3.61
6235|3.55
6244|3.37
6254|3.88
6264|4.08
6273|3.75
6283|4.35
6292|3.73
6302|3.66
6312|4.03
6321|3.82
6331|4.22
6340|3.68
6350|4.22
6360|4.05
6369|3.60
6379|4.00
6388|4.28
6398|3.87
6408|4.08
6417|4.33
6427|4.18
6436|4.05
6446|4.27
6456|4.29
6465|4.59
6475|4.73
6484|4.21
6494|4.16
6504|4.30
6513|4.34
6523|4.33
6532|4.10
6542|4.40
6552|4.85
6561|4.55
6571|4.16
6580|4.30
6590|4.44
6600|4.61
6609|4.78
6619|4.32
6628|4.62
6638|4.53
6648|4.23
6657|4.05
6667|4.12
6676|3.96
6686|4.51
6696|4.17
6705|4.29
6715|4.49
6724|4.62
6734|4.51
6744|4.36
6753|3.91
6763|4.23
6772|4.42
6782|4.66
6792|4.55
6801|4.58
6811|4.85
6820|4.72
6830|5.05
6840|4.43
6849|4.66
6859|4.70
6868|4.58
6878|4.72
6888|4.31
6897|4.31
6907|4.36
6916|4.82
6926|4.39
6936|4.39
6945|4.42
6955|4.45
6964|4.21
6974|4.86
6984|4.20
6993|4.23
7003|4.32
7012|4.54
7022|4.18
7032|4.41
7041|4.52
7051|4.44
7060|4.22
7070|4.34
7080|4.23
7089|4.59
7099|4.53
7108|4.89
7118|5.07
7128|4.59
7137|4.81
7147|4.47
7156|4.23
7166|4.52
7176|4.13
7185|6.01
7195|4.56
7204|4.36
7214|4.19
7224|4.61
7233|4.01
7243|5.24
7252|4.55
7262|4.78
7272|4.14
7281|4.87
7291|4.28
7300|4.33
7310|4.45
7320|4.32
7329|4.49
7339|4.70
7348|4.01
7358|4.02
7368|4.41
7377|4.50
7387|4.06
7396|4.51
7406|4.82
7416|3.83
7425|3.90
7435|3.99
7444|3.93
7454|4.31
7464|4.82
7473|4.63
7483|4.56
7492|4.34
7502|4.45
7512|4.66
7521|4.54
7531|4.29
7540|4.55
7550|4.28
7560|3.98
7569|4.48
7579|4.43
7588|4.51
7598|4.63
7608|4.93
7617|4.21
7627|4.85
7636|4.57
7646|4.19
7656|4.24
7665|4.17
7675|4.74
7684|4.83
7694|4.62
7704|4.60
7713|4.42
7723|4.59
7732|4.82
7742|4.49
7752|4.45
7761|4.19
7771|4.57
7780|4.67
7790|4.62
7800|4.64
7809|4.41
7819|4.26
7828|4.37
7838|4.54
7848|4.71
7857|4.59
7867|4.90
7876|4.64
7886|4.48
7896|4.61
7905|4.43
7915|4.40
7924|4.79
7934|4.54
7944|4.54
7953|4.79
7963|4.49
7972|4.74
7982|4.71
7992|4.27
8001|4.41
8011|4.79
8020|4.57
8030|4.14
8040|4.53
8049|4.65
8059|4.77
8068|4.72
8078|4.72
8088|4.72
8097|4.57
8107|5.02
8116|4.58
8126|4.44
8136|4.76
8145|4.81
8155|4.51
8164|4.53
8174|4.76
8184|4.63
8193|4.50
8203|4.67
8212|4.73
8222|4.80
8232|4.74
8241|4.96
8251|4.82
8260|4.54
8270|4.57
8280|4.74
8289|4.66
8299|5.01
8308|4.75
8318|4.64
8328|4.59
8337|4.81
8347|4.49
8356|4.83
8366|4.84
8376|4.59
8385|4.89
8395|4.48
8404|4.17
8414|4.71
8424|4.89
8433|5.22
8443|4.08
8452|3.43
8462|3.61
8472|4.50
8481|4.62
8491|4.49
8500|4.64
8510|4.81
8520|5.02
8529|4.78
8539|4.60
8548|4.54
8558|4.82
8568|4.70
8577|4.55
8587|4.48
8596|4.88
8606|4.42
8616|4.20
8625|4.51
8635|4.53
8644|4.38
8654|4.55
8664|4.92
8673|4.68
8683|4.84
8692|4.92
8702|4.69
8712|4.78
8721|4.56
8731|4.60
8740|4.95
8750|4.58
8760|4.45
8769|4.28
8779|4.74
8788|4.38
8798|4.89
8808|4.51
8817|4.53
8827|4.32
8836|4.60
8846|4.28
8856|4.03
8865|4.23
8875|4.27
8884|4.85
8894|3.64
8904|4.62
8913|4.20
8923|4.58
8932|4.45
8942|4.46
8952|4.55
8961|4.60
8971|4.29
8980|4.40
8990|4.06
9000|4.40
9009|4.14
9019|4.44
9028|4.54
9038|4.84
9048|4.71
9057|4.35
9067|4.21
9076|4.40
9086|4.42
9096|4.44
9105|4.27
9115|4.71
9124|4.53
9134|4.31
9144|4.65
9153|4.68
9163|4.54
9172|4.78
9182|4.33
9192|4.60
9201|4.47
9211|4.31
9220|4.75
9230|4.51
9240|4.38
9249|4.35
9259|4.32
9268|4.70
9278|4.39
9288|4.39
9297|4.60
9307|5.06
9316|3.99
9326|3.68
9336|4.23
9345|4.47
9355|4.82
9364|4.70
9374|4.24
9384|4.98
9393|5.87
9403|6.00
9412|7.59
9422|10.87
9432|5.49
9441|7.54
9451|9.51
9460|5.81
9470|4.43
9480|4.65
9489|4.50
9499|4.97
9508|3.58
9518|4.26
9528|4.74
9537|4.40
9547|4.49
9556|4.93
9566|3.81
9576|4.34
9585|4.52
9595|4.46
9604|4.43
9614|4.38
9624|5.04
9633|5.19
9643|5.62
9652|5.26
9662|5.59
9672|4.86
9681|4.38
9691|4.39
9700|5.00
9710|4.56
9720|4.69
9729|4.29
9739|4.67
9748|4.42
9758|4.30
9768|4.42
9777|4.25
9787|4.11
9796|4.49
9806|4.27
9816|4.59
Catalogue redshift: 0.435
